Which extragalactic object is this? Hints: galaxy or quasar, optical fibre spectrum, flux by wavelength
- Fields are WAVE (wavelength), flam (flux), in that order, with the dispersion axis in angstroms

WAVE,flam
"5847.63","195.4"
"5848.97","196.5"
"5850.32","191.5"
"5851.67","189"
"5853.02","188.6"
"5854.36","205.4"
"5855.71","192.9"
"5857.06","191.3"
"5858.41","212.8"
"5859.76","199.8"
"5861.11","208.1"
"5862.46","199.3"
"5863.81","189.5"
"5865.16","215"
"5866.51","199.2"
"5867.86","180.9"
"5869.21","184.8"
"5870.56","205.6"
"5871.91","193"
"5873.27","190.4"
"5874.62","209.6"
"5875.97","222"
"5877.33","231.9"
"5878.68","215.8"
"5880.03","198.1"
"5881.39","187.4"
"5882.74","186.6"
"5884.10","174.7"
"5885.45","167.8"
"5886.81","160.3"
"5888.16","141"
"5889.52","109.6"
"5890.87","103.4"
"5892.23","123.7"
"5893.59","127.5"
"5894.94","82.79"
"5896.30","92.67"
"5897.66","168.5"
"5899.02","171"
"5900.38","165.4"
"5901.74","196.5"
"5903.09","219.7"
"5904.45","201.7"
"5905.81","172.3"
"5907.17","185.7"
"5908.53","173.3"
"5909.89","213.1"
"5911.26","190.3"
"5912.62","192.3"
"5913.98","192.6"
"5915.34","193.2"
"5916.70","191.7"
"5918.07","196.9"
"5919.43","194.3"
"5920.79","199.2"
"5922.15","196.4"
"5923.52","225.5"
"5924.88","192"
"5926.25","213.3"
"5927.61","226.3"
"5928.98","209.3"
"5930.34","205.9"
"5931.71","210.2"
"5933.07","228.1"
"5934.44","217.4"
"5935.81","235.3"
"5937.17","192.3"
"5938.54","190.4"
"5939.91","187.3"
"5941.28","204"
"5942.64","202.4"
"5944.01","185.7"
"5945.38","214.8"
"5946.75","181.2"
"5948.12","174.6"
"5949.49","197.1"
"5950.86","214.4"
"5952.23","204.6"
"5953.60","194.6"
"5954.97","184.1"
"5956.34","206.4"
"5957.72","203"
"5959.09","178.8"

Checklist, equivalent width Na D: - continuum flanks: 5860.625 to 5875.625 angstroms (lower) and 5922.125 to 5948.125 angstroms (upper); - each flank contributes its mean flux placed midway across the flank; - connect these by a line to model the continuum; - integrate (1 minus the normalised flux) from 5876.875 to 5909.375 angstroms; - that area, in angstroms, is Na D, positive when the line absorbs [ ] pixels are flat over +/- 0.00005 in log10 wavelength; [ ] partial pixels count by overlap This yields 5.9 angstroms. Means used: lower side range 198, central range 165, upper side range 206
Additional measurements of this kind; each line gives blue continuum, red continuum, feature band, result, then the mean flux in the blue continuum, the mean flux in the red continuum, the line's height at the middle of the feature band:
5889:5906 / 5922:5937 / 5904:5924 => -1.3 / 149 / 214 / 183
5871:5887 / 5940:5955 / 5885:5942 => 4.0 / 196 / 196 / 196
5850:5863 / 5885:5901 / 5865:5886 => -4.3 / 198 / 134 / 165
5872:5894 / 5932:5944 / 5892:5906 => 2.0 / 173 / 206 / 183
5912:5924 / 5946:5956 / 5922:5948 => -1.3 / 198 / 194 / 196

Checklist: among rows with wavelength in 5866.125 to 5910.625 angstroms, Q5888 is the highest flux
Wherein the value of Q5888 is 231.9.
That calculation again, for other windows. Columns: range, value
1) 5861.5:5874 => 215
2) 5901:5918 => 219.7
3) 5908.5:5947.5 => 235.3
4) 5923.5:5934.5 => 228.1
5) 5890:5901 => 171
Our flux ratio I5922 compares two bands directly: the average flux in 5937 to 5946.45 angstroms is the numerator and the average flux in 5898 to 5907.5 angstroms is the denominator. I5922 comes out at 1.0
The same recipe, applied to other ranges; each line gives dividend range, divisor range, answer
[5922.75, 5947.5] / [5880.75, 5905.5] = 1.34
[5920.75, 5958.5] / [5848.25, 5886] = 1.03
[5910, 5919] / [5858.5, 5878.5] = 0.96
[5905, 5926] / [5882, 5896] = 1.42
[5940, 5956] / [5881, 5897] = 1.43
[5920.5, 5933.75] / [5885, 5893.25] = 1.59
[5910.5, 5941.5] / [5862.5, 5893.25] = 1.12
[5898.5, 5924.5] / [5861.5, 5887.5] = 0.99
